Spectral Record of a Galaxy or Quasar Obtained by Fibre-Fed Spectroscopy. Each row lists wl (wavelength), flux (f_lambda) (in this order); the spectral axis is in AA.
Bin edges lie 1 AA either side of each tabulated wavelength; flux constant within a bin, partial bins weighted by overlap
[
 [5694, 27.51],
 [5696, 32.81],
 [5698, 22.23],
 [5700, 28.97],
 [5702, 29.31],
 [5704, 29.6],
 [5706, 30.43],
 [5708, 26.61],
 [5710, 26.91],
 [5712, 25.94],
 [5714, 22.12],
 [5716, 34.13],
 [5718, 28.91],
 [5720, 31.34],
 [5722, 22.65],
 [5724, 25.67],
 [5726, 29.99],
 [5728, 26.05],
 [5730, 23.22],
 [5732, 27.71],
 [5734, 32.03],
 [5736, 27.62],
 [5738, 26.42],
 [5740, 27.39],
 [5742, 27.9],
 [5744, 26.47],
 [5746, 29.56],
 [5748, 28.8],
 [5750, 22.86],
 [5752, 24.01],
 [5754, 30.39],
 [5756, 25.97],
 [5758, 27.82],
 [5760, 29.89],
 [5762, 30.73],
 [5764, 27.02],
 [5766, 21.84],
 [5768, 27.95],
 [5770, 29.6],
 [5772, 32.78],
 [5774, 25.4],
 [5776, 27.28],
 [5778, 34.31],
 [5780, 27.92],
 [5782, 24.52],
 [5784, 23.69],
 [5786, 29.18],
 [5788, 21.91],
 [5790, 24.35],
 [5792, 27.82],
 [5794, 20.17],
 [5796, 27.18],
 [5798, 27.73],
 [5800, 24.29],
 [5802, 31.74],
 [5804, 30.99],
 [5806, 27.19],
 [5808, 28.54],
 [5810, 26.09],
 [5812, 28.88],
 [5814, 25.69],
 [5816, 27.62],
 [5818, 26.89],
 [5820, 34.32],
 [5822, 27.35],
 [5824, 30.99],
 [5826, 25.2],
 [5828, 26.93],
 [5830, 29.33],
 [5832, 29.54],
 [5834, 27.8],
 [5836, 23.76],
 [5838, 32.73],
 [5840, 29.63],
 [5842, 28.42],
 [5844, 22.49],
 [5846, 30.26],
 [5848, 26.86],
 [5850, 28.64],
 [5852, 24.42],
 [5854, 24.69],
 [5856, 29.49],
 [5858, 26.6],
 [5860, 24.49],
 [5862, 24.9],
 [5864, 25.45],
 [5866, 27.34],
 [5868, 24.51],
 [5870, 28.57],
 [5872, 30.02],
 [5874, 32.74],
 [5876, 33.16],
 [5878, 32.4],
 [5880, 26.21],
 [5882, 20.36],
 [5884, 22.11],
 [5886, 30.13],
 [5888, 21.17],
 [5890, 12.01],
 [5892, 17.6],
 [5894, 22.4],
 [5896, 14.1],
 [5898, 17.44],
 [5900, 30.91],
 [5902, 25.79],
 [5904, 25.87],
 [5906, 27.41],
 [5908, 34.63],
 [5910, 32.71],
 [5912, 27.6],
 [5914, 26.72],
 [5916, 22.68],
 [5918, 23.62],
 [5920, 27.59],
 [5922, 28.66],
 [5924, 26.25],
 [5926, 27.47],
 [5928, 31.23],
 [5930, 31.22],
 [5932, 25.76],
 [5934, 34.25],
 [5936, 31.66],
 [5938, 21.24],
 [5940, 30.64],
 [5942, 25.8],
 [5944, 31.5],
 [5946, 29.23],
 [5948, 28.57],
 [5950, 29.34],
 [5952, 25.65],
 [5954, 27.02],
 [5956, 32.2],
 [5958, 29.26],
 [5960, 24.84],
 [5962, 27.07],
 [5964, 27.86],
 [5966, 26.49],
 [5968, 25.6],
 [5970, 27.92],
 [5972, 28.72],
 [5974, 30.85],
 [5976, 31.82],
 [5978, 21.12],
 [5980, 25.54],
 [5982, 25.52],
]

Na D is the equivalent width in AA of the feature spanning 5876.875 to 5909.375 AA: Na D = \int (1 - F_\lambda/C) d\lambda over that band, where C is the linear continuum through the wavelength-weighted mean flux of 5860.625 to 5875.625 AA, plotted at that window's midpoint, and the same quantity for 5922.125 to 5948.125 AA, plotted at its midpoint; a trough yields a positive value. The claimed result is 4.9 AA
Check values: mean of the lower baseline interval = 27.8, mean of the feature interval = 23.9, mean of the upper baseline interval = 28.8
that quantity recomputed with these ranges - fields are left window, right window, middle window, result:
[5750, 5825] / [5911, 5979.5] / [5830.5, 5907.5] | 4.86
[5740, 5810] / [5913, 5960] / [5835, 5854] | 0.21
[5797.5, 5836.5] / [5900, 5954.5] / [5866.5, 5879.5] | -0.83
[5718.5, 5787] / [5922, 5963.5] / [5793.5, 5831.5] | -0.03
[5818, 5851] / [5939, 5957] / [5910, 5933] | 1.08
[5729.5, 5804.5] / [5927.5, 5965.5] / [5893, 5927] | 2.80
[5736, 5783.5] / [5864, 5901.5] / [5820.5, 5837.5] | -1.31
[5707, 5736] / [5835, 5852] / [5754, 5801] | 0.86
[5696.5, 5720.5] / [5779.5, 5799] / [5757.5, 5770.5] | -0.76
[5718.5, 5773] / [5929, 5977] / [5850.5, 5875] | 0.99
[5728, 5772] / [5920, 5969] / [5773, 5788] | 0.27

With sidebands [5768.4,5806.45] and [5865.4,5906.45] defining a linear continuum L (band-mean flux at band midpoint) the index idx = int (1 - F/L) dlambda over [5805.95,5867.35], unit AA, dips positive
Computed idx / -3.4 AA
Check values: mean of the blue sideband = 27.3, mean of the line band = 27.5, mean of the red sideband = 24.8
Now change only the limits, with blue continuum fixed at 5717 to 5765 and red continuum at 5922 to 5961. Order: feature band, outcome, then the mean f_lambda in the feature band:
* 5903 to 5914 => -0.4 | 29.4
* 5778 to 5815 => 1.4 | 26.8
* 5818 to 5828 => -0.4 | 29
